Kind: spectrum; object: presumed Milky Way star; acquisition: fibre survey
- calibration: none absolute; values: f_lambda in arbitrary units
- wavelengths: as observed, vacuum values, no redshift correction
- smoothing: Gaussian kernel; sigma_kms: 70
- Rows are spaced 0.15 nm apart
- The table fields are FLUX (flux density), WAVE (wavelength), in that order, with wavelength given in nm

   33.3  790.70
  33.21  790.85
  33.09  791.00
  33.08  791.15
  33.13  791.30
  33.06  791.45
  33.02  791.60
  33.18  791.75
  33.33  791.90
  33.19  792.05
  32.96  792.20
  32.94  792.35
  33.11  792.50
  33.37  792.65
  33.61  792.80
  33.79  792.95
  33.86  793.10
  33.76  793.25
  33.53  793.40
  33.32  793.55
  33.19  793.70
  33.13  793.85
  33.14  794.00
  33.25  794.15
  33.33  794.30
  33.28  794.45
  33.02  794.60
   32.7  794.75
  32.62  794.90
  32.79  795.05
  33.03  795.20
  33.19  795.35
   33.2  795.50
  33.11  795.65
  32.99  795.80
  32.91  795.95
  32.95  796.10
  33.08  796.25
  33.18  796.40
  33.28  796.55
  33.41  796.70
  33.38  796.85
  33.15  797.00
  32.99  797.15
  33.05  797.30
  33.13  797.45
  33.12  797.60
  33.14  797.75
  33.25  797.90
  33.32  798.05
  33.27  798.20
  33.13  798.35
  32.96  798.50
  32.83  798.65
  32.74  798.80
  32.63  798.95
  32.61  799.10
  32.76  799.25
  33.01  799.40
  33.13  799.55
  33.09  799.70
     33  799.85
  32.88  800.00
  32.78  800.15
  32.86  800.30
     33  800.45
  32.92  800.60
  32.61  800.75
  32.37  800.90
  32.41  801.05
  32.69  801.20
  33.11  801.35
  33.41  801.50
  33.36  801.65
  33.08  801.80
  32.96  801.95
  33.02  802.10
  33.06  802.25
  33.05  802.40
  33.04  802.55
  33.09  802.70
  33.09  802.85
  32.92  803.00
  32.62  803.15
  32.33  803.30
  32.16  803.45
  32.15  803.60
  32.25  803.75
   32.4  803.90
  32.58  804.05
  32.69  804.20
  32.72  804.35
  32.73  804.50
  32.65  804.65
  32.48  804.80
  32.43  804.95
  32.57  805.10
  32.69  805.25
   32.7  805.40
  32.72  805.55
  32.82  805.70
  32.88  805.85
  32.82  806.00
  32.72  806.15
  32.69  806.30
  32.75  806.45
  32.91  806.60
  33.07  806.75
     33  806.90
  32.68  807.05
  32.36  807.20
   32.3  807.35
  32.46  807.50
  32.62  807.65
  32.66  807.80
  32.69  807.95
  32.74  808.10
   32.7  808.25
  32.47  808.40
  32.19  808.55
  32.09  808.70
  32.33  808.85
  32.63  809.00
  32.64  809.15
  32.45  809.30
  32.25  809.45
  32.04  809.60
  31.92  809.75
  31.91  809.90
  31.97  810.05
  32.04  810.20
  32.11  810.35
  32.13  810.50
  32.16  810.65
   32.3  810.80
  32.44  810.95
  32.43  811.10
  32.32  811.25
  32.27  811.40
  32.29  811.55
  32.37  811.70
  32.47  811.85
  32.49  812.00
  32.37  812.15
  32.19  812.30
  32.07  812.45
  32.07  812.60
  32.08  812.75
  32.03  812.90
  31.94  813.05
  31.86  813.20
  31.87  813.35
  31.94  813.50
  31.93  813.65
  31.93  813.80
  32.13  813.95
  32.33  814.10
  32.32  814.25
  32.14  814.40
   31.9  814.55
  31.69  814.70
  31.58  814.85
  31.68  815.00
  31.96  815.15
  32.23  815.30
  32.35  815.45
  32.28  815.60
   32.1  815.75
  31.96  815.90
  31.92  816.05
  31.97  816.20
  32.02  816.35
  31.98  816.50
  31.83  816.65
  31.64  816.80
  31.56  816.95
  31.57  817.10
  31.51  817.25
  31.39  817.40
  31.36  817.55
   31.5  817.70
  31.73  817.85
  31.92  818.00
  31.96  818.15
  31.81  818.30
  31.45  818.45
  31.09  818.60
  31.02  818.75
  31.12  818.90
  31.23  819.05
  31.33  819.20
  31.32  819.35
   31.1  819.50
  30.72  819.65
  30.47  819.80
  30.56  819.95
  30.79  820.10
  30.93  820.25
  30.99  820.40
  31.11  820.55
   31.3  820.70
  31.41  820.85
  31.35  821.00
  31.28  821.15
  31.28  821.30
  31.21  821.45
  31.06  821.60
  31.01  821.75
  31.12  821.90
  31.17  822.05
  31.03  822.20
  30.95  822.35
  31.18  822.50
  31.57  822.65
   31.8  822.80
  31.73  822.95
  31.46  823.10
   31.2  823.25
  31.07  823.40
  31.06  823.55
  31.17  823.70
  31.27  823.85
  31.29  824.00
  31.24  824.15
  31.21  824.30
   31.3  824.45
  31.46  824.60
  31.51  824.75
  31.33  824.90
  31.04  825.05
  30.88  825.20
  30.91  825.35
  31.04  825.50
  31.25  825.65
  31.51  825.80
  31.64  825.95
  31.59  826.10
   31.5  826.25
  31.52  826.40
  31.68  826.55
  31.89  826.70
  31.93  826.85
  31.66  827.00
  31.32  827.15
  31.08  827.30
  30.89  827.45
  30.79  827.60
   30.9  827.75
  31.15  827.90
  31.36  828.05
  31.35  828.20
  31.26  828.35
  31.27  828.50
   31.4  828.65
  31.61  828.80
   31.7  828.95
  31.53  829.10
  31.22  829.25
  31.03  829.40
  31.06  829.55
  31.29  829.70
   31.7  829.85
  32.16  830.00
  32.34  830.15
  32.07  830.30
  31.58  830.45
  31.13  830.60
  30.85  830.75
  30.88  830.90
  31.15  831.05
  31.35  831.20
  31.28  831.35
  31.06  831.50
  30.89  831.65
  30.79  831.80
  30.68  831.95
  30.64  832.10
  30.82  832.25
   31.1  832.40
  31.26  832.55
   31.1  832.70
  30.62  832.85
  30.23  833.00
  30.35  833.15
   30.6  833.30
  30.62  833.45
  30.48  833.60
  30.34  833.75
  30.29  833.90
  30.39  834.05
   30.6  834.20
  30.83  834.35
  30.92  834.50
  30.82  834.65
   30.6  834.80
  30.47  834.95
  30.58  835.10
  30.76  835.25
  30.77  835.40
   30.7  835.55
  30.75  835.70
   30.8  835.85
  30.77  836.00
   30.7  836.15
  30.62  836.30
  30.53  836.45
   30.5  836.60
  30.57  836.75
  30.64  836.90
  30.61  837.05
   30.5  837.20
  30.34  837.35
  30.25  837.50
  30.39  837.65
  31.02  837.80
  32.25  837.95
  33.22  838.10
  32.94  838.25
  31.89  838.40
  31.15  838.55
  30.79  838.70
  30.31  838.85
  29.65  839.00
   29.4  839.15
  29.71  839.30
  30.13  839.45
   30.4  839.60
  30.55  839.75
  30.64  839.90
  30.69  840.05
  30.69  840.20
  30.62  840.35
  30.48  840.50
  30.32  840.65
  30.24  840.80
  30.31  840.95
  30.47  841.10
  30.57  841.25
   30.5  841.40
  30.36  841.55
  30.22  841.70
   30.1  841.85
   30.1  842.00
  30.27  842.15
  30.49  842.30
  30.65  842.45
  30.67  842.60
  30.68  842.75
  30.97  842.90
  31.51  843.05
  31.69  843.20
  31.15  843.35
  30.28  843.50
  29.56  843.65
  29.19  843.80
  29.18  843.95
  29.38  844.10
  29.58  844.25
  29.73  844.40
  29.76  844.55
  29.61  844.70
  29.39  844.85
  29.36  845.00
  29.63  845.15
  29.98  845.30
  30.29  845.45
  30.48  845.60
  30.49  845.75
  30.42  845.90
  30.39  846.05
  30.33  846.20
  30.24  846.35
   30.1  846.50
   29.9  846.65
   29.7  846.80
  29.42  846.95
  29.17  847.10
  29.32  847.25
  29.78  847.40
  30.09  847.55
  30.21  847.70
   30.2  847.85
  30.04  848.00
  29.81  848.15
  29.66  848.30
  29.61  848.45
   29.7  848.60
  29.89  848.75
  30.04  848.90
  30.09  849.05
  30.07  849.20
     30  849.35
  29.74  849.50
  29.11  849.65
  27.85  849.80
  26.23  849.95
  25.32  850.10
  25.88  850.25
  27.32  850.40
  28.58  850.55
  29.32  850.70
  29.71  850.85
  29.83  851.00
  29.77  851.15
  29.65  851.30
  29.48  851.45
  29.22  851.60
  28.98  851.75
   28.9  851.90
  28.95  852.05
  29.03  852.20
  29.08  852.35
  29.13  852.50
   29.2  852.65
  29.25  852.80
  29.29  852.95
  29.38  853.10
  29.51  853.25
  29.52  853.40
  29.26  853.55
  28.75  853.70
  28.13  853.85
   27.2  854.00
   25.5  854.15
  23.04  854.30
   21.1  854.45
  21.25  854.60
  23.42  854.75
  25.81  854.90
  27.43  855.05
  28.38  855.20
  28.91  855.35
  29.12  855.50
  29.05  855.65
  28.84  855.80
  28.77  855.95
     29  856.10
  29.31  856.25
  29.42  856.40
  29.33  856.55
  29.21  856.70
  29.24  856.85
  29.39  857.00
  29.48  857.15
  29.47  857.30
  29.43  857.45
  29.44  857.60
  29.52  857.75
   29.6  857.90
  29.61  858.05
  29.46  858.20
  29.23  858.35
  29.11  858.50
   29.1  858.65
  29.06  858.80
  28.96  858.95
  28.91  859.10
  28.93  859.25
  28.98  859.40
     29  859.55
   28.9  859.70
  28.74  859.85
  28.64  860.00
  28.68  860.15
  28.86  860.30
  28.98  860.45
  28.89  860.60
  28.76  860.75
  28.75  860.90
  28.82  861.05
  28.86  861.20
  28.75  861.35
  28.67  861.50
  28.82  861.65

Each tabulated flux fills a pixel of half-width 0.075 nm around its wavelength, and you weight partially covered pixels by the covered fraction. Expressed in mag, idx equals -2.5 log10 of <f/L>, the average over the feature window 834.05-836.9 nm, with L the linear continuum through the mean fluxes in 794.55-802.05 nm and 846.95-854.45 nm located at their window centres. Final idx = -0.02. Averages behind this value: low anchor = 33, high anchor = 28.8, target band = 30.7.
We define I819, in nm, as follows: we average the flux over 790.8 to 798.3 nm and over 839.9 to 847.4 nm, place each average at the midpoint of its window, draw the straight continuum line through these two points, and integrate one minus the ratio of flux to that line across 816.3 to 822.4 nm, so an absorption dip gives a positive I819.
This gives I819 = 0.07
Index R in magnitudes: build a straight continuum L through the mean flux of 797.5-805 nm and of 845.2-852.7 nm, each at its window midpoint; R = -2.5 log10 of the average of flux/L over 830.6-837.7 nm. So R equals -0.01 mag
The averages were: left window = 32.8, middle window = 30.7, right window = 29.4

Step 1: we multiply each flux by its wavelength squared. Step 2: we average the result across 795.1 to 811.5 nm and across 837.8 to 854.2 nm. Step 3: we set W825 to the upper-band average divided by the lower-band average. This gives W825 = 1.0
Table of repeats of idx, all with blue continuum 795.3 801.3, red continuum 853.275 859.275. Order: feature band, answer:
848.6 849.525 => -0.04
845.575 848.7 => -0.04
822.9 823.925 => -0.01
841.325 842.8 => -0.04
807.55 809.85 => -0.01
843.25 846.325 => -0.03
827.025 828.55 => -0.02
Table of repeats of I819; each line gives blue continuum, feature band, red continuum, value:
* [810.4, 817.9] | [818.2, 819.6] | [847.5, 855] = 0.01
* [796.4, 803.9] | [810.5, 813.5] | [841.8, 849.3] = 0.00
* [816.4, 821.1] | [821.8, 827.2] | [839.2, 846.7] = -0.05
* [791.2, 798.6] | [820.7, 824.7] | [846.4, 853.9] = -0.01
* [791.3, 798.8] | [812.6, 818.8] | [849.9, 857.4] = -0.09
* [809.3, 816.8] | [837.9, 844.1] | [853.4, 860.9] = -0.19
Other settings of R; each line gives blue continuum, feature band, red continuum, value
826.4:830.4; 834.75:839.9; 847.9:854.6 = -0.015 mag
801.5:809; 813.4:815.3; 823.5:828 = 0.004 mag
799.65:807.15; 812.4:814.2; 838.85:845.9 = 0.004 mag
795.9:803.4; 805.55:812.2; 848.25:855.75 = -0.010 mag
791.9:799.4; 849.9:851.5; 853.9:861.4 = 0.021 mag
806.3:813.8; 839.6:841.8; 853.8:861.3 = -0.027 mag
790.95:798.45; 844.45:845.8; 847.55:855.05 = -0.036 mag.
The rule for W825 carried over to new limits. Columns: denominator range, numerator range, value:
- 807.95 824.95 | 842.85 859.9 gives 0.99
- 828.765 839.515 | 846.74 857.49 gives 0.97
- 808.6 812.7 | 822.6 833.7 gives 1.01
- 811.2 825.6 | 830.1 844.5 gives 1.02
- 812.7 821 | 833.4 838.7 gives 1.02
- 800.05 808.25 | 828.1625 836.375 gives 1.01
